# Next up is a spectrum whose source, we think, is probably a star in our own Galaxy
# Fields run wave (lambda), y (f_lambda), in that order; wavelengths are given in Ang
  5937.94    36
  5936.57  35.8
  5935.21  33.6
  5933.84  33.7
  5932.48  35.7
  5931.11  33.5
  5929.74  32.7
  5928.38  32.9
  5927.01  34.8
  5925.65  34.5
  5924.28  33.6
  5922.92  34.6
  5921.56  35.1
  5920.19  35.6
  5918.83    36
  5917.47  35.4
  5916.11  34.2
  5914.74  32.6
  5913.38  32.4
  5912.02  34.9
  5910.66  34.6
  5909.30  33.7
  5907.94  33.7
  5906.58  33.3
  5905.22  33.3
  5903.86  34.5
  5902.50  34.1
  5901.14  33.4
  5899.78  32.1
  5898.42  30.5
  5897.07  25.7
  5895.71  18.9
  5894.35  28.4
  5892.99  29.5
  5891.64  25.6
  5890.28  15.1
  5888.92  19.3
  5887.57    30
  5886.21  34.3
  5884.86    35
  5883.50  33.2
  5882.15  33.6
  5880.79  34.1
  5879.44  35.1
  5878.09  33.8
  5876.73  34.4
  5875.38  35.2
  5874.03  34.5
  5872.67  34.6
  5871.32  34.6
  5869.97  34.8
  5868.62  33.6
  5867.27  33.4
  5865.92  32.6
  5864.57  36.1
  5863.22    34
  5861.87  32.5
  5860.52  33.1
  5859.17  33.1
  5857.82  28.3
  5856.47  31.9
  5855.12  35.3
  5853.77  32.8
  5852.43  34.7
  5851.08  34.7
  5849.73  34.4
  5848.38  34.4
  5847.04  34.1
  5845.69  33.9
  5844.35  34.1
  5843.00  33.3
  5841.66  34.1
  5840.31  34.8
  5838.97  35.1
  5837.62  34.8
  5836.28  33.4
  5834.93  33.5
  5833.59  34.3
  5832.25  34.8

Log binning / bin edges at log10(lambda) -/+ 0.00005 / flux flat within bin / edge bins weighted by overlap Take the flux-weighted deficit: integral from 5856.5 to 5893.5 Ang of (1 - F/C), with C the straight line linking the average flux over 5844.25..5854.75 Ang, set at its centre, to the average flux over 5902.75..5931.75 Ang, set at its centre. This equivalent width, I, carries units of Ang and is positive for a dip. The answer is 2.4 Ang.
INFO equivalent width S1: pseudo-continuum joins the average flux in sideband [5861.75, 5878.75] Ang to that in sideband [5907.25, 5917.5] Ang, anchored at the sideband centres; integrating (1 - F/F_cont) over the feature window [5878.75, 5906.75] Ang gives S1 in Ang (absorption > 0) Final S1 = 3.4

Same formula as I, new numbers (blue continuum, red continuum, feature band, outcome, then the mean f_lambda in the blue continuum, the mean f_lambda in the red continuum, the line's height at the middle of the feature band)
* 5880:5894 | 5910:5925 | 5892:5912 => 0.4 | 29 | 34.5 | 31.7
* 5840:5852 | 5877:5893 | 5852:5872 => -0.6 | 34.2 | 30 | 32.5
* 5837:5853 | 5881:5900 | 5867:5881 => -1.9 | 34.4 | 28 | 30.3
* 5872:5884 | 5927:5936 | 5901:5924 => -0.2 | 34.3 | 33.8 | 34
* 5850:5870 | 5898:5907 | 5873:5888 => -0.4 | 33.4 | 33.1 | 33.2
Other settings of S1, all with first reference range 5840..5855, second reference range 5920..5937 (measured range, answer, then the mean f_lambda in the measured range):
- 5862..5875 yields 0.0 Ang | 34.2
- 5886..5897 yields 3.0 Ang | 24.8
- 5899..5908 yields 0.2 Ang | 33.4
